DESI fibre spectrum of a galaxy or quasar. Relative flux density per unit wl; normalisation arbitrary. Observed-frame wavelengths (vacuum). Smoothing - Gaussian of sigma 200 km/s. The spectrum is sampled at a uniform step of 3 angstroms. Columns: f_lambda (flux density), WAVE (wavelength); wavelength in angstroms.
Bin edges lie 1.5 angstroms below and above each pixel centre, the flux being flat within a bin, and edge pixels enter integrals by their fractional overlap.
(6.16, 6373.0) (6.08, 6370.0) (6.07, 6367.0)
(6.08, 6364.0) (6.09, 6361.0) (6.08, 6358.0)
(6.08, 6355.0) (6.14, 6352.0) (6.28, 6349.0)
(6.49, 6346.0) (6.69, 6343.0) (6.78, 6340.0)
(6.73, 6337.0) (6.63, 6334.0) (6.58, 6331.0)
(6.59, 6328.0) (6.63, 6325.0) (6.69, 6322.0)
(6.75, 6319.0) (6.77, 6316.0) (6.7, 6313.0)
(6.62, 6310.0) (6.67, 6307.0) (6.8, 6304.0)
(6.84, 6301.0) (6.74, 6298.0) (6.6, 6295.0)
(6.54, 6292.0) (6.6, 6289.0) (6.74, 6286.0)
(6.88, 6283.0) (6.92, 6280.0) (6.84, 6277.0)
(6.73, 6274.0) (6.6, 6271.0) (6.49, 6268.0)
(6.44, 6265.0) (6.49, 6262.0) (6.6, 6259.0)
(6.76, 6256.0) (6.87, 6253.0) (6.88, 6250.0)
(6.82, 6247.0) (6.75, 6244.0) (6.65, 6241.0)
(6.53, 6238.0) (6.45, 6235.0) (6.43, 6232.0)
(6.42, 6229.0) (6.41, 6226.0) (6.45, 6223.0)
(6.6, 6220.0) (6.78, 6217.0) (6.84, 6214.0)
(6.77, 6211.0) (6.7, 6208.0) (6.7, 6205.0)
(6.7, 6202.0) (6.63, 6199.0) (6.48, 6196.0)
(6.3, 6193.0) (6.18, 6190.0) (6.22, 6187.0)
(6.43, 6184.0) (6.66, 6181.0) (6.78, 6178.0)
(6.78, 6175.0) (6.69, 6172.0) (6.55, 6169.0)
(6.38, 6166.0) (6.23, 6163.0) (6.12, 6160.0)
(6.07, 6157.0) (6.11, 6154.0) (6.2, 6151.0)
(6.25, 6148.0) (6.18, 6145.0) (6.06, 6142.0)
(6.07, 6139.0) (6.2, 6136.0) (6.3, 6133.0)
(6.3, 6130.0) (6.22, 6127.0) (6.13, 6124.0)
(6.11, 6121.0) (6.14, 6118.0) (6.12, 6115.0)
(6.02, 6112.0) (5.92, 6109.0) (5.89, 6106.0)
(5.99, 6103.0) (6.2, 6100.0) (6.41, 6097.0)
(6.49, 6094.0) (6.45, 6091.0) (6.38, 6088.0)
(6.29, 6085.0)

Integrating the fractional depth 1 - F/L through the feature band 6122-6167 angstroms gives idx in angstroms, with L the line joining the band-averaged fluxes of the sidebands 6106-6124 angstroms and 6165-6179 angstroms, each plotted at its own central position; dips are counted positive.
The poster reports 1.2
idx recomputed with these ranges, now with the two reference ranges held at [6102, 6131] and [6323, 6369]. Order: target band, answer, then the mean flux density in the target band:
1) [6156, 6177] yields -0.9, 6.42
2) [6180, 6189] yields -0.3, 6.41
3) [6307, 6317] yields -0.5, 6.69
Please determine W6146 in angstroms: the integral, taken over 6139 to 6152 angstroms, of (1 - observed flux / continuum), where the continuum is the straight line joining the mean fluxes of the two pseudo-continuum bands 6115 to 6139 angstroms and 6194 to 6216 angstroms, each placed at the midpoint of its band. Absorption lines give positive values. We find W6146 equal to 0.3 angstroms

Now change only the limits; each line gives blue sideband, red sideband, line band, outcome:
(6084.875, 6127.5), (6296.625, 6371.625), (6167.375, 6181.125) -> -0.9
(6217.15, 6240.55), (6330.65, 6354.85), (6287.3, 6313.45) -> -0.7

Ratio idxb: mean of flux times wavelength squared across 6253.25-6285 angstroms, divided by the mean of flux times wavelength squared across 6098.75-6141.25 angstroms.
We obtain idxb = 1.1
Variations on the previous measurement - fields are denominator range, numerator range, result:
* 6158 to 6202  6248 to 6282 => 1.06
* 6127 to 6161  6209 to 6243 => 1.09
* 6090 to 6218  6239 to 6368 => 1.09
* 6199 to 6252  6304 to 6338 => 1.04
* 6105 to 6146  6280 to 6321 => 1.16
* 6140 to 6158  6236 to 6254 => 1.13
